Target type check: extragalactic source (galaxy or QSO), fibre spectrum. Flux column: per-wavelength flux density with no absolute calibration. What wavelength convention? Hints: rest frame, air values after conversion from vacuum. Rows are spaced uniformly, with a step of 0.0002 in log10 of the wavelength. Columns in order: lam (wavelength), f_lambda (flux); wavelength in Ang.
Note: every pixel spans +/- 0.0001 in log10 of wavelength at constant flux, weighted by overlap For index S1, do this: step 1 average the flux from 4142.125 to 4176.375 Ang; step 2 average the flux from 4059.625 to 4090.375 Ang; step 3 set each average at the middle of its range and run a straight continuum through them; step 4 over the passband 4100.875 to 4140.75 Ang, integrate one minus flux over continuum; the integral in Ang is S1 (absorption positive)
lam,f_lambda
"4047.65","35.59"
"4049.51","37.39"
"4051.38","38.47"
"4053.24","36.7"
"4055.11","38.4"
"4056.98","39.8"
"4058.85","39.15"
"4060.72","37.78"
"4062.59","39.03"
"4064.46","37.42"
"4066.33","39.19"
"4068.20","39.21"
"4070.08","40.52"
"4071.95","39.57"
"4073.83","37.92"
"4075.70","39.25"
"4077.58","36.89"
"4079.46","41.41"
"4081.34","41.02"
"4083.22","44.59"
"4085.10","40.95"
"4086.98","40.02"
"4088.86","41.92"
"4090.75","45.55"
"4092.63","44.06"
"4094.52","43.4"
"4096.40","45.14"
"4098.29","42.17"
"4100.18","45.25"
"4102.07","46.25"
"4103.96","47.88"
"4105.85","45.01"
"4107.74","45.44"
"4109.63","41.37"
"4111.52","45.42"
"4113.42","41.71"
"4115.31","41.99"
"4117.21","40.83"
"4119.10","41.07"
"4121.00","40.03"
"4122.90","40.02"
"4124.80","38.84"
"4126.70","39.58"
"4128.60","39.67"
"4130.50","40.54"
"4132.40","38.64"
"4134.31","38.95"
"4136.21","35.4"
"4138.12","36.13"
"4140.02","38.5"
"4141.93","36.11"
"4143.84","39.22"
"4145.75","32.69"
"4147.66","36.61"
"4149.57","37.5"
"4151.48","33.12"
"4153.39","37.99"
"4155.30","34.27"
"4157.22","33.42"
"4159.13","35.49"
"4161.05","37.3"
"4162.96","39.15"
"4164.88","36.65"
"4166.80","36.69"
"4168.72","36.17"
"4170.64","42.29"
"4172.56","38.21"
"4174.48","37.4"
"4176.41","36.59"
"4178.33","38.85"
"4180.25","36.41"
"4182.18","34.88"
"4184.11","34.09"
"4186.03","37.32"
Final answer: -3.1 Ang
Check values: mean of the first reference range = 39.9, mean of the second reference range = 36.7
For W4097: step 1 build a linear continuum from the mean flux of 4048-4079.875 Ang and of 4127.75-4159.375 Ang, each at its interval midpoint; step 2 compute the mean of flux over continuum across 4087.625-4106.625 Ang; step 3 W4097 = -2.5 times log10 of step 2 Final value -0.178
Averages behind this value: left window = 38.6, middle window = 44.6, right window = 36.7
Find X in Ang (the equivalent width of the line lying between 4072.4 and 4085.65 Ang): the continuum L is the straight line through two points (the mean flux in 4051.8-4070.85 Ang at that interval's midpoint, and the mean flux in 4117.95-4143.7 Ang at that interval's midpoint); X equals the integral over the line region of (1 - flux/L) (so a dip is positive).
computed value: -0.5 Ang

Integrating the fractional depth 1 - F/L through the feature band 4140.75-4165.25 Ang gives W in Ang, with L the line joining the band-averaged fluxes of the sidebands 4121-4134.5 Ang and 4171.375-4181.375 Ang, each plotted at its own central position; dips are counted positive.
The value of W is 1.51 Ang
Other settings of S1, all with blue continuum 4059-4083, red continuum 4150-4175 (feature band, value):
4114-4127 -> -0.8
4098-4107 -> -1.7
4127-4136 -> -0.4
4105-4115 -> -1.4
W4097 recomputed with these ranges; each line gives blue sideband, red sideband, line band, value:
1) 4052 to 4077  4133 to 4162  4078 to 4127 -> -0.139 mag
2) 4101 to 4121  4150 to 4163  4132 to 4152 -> 0.045 mag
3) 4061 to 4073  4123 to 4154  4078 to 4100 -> -0.109 mag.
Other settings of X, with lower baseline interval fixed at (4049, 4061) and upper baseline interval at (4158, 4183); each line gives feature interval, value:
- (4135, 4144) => 0.2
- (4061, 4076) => -0.3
